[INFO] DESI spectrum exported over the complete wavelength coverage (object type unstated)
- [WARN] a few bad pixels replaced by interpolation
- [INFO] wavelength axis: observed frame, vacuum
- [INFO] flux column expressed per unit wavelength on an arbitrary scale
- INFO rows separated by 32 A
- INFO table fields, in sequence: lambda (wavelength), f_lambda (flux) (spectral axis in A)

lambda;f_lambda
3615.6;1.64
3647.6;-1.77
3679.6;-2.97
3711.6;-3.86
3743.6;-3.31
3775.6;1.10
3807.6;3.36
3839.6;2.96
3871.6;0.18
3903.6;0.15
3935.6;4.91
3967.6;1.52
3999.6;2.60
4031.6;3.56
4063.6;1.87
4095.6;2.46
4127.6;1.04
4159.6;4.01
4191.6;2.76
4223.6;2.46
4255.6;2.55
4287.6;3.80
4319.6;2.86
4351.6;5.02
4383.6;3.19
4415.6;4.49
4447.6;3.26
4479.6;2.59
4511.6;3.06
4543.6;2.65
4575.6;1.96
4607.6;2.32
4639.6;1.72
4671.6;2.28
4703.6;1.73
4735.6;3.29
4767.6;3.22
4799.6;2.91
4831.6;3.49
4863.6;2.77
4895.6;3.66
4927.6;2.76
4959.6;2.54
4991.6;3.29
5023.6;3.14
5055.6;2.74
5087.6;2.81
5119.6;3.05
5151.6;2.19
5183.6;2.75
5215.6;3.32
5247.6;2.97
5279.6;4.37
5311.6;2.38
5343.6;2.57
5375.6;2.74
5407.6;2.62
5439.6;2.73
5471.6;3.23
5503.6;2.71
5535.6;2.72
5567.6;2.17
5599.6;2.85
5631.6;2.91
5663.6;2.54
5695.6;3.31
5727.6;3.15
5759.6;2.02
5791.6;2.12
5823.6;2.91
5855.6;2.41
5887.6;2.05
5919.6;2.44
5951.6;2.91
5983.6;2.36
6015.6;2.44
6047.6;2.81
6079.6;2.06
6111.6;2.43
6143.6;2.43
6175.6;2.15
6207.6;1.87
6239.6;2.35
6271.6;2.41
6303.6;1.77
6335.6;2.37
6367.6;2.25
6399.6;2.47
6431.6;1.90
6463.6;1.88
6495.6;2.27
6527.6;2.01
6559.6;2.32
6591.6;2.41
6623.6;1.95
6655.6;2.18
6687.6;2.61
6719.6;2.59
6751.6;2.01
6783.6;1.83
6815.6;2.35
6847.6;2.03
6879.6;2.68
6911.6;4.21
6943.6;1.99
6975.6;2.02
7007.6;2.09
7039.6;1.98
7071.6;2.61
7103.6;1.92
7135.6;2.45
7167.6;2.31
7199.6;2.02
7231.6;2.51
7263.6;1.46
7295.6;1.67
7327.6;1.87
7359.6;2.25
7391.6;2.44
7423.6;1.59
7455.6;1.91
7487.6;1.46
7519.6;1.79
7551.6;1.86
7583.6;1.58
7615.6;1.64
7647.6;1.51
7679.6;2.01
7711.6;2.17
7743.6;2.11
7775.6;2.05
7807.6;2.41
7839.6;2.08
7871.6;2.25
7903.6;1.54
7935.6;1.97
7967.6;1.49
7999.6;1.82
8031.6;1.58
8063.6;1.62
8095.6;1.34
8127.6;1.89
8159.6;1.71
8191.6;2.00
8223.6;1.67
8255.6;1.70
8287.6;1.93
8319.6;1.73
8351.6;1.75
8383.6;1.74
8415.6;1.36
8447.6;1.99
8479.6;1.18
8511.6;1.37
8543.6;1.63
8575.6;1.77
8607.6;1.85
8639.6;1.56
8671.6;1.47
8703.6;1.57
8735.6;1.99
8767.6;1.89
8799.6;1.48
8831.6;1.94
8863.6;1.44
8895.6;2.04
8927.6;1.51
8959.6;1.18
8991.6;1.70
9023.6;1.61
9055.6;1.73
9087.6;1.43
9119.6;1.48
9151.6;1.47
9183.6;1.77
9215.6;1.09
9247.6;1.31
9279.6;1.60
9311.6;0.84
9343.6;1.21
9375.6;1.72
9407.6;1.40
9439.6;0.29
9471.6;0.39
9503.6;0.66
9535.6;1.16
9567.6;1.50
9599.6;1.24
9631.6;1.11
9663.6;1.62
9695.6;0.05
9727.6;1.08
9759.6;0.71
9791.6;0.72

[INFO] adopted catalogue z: 0.055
